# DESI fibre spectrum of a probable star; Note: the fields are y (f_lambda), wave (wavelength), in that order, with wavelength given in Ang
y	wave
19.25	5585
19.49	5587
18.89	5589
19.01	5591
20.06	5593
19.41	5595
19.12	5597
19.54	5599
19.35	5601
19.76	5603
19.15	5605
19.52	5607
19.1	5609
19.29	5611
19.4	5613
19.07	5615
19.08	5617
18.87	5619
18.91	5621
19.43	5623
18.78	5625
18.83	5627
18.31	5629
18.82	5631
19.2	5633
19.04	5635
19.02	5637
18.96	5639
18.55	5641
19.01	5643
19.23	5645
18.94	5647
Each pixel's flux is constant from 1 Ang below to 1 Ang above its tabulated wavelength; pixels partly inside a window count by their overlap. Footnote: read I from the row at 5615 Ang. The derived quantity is 19.07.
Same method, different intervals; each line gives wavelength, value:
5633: 19.2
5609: 19.1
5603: 19.76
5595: 19.41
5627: 18.83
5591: 19.01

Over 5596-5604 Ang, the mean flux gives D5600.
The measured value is 19.4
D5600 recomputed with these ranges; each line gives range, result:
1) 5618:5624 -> 19.1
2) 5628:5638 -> 18.9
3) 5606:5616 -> 19.3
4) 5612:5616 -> 19.2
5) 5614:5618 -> 19.1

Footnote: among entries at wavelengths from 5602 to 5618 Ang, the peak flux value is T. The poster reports 19.76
